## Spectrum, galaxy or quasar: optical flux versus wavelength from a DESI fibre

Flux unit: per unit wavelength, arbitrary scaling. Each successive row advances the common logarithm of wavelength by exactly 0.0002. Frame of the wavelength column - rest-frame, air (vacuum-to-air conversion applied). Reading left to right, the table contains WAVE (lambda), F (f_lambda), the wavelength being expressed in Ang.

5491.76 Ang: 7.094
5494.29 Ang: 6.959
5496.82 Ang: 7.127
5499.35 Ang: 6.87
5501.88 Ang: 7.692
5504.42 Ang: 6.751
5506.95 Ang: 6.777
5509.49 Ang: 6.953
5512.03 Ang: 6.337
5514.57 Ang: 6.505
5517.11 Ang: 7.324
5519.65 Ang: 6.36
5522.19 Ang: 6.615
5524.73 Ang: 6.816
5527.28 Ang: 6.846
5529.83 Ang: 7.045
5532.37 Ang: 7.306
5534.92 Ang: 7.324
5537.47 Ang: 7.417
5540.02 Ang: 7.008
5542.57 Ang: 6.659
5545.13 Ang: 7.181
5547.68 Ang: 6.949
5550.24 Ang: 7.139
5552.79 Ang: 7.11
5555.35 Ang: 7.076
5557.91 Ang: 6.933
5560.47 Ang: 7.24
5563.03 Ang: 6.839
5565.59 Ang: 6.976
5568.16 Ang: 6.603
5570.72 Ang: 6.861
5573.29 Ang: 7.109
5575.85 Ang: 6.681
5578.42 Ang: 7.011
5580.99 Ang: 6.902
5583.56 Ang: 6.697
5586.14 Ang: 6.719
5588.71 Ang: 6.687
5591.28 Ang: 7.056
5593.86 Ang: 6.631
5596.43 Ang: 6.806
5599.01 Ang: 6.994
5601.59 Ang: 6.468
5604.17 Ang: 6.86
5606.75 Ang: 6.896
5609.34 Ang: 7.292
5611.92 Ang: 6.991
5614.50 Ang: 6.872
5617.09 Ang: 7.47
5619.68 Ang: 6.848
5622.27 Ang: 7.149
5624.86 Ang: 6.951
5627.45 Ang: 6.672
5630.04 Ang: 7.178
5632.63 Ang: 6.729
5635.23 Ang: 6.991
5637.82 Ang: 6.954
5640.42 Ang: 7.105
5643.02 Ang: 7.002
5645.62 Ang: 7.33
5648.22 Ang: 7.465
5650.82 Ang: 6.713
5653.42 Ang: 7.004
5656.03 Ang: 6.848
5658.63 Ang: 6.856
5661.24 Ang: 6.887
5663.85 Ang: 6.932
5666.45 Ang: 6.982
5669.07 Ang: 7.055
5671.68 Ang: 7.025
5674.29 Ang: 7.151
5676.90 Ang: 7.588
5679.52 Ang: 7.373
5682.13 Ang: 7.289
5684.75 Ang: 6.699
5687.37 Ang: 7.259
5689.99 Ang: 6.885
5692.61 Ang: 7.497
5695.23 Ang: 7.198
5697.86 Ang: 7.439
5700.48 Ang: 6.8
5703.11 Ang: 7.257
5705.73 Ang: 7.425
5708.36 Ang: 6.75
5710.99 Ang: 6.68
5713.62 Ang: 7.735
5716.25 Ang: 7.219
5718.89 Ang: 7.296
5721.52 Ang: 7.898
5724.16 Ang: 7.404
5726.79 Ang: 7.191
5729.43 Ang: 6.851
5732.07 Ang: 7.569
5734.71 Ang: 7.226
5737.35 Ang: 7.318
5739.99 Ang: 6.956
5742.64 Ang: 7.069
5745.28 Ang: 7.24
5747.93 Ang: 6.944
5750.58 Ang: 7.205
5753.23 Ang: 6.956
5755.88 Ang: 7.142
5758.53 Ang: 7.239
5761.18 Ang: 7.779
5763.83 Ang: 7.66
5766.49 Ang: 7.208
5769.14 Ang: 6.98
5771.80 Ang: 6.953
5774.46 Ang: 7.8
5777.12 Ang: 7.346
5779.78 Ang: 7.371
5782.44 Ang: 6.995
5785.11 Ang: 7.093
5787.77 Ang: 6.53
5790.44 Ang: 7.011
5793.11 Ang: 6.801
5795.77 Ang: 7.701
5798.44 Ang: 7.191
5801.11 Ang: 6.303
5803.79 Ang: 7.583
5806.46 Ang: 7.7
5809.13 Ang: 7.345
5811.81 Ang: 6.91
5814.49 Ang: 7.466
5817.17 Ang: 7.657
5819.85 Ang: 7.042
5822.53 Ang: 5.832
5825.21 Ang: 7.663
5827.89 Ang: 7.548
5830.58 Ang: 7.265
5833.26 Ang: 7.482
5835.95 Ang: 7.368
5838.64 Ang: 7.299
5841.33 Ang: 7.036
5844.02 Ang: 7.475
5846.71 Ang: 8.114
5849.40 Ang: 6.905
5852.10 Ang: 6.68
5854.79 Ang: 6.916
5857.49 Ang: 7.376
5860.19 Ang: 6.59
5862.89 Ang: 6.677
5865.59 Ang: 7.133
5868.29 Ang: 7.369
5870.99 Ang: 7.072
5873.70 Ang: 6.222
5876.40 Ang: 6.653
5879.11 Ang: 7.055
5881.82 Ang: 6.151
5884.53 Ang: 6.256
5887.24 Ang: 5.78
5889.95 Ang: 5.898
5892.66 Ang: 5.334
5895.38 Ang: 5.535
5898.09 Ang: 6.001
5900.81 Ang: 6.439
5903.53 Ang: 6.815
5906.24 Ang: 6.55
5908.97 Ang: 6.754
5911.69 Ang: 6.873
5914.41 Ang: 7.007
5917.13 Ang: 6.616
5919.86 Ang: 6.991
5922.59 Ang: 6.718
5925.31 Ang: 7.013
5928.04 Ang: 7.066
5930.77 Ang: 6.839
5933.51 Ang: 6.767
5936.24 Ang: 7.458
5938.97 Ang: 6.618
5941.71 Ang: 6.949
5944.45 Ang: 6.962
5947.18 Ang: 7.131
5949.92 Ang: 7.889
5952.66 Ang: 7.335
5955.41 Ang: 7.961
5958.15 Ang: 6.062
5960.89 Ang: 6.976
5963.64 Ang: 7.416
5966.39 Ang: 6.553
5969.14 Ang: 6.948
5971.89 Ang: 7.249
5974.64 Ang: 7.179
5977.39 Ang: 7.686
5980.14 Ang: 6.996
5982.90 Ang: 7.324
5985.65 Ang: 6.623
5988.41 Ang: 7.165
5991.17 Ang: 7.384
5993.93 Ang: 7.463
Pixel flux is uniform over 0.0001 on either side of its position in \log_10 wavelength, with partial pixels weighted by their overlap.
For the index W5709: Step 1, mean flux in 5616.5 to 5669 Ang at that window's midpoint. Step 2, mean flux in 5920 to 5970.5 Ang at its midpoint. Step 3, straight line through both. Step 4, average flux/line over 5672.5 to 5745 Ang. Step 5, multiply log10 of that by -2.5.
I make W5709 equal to -0.03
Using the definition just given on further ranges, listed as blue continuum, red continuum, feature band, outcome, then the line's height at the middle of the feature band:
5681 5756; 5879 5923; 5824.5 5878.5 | -0.09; 6.59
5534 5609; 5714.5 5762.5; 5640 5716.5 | 0.00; 7.14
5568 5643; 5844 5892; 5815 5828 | -0.05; 6.78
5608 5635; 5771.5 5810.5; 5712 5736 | -0.04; 7.12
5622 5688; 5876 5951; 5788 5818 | -0.06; 6.81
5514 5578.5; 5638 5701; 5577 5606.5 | 0.03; 7.01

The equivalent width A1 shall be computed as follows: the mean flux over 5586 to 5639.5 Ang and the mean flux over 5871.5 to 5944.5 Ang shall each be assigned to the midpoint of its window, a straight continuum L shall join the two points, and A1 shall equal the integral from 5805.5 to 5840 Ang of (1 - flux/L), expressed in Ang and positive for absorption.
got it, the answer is -3.1 Ang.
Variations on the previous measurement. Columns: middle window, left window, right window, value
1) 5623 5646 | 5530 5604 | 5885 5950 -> -0.3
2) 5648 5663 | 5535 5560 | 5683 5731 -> 0.5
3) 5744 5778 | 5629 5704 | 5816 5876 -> -0.8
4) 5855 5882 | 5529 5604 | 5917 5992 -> 0.7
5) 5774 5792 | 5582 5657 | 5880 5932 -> -1.2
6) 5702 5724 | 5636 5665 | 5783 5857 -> -0.7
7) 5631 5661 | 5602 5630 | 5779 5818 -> 0.1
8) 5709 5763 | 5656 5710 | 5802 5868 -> -0.8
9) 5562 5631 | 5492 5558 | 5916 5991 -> 0.9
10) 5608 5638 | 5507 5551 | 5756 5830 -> 0.1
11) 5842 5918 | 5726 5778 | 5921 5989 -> 5.1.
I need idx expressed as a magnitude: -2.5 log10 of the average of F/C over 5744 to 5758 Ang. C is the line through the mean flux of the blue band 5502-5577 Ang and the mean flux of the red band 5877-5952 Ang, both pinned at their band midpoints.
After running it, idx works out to -0.05 mag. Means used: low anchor 6.93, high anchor 6.66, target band 7.1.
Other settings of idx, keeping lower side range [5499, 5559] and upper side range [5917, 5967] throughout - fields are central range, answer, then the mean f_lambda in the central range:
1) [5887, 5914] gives 0.128 mag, 6.25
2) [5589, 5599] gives 0.021 mag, 6.84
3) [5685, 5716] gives -0.026 mag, 7.16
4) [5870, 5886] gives 0.076 mag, 6.55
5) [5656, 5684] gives -0.017 mag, 7.09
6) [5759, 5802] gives -0.027 mag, 7.18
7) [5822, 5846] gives -0.042 mag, 7.29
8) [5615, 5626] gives -0.017 mag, 7.08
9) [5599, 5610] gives 0.017 mag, 6.86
